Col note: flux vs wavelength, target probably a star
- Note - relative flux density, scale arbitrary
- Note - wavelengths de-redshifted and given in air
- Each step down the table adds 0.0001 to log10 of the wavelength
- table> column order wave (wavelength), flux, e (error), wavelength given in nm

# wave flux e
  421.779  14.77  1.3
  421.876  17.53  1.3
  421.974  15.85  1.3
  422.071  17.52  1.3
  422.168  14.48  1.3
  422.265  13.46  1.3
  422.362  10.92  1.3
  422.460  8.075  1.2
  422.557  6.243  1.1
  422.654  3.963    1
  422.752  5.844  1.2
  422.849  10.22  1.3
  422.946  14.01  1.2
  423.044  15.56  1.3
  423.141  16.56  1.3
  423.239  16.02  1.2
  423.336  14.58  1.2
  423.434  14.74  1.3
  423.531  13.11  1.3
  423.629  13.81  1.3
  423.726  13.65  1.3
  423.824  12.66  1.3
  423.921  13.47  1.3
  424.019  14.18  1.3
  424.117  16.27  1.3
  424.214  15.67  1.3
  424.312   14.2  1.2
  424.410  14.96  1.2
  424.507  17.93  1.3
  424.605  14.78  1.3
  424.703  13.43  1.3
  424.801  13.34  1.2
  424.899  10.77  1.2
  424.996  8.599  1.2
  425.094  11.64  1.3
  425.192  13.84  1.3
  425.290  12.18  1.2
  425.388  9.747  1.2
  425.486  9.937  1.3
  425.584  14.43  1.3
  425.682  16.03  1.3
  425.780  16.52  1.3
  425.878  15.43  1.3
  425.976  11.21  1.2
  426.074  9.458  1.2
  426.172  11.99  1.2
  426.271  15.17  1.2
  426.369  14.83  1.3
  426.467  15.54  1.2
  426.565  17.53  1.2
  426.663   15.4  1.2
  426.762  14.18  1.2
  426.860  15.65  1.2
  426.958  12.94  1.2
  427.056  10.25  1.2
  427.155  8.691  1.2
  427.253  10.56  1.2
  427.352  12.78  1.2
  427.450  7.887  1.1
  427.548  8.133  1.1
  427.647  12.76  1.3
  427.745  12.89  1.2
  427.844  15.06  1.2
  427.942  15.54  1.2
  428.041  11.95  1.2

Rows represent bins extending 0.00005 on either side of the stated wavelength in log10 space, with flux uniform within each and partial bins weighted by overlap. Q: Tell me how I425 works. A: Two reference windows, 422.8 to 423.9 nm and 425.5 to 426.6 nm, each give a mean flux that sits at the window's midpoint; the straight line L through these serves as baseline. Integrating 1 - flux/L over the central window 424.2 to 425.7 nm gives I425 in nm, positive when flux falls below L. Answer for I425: 0.11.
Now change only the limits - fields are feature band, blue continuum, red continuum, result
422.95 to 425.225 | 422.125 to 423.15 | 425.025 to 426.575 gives -0.44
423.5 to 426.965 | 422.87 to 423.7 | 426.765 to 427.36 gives -0.15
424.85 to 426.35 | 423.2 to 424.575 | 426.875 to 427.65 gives 0.00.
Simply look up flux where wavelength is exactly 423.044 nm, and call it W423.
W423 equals 15.56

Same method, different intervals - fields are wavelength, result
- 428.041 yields 11.95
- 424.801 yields 13.34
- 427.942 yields 15.54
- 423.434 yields 14.74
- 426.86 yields 15.65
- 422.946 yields 14.01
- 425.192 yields 13.84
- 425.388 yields 9.747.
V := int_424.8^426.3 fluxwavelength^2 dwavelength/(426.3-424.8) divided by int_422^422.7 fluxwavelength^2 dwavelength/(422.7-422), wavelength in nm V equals 1.16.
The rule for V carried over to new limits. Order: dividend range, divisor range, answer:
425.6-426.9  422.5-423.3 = 1.33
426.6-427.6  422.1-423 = 1.21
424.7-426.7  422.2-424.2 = 1.07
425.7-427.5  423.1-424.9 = 0.92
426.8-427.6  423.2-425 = 0.78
